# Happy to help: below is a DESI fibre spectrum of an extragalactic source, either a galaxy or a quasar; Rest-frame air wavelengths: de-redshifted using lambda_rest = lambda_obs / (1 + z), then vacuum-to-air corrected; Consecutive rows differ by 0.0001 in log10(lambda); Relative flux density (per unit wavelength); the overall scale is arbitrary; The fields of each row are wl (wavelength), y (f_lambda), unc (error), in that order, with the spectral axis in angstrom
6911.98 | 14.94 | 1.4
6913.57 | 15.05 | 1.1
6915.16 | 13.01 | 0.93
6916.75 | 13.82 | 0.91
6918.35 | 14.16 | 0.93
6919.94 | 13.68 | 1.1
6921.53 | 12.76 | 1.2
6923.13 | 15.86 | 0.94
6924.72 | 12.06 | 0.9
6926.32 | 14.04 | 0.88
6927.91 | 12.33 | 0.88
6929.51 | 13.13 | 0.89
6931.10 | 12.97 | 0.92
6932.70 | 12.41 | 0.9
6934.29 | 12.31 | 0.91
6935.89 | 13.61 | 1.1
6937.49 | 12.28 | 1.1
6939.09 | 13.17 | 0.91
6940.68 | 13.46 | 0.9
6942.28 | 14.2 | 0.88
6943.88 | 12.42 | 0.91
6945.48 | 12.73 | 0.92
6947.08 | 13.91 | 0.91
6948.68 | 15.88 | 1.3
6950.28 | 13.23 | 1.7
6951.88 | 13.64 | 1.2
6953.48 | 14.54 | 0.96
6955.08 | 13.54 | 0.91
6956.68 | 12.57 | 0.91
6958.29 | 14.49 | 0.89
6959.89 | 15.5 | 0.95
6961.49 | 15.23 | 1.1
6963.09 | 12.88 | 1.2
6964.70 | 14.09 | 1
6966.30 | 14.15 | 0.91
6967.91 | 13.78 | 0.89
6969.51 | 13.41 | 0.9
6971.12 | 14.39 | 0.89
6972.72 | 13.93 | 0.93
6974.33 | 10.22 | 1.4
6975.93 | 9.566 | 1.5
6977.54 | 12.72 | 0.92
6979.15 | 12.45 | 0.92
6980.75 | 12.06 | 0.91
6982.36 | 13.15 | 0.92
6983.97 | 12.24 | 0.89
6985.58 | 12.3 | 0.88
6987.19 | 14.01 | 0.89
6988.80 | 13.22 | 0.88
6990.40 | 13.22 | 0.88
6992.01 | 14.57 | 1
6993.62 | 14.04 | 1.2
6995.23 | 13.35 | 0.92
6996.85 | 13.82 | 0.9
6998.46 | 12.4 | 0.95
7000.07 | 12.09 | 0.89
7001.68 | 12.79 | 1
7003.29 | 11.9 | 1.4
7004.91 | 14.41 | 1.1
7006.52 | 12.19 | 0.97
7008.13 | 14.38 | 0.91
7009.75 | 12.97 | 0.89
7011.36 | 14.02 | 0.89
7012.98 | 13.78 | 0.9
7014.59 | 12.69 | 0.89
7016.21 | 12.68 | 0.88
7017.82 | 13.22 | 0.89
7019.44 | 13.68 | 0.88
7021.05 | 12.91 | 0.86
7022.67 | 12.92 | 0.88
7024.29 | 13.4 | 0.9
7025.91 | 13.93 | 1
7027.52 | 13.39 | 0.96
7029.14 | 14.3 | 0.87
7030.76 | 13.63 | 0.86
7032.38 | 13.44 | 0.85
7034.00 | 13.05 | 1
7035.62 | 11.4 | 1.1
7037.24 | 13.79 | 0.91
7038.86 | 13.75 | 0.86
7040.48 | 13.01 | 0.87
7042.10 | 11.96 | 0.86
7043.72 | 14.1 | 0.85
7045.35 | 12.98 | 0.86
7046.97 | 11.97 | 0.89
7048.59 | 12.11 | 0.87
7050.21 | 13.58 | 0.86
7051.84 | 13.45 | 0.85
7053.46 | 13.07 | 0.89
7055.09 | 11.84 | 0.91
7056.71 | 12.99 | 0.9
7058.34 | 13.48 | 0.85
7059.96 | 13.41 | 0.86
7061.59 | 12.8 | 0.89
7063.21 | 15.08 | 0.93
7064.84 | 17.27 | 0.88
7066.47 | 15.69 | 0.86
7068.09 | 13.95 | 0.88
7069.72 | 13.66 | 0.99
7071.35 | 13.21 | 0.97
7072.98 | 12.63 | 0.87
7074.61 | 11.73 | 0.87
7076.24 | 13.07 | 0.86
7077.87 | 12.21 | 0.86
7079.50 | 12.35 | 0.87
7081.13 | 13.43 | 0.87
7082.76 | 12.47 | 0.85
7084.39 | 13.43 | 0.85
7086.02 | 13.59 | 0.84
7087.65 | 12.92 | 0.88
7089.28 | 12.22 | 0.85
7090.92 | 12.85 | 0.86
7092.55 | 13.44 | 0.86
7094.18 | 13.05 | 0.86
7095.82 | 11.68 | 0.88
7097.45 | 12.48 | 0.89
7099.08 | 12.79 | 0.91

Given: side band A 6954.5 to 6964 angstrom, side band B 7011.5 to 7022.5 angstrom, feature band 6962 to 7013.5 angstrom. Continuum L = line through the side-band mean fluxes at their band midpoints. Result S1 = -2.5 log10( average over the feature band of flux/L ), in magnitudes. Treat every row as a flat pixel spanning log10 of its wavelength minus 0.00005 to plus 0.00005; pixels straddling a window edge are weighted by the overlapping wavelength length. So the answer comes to 0.04 mag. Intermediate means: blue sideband 14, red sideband 13.2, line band 13.1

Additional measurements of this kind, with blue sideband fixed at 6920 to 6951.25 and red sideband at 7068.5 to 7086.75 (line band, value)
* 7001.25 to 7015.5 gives -0.01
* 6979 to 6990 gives 0.03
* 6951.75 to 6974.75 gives -0.05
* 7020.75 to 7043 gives -0.01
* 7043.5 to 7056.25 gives 0.01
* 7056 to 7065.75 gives -0.10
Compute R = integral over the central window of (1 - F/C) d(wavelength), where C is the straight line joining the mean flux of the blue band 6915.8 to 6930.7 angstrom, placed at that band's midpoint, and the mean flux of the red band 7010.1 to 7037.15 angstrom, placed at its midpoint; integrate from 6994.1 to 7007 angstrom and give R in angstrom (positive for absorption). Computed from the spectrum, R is 0.4 angstrom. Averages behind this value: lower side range 13.5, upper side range 13.3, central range 12.9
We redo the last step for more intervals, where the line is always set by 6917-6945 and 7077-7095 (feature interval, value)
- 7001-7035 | -0.7 angstrom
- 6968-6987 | 0.9 angstrom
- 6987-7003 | -0.2 angstrom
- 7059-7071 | -1.4 angstrom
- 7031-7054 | 0.0 angstrom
